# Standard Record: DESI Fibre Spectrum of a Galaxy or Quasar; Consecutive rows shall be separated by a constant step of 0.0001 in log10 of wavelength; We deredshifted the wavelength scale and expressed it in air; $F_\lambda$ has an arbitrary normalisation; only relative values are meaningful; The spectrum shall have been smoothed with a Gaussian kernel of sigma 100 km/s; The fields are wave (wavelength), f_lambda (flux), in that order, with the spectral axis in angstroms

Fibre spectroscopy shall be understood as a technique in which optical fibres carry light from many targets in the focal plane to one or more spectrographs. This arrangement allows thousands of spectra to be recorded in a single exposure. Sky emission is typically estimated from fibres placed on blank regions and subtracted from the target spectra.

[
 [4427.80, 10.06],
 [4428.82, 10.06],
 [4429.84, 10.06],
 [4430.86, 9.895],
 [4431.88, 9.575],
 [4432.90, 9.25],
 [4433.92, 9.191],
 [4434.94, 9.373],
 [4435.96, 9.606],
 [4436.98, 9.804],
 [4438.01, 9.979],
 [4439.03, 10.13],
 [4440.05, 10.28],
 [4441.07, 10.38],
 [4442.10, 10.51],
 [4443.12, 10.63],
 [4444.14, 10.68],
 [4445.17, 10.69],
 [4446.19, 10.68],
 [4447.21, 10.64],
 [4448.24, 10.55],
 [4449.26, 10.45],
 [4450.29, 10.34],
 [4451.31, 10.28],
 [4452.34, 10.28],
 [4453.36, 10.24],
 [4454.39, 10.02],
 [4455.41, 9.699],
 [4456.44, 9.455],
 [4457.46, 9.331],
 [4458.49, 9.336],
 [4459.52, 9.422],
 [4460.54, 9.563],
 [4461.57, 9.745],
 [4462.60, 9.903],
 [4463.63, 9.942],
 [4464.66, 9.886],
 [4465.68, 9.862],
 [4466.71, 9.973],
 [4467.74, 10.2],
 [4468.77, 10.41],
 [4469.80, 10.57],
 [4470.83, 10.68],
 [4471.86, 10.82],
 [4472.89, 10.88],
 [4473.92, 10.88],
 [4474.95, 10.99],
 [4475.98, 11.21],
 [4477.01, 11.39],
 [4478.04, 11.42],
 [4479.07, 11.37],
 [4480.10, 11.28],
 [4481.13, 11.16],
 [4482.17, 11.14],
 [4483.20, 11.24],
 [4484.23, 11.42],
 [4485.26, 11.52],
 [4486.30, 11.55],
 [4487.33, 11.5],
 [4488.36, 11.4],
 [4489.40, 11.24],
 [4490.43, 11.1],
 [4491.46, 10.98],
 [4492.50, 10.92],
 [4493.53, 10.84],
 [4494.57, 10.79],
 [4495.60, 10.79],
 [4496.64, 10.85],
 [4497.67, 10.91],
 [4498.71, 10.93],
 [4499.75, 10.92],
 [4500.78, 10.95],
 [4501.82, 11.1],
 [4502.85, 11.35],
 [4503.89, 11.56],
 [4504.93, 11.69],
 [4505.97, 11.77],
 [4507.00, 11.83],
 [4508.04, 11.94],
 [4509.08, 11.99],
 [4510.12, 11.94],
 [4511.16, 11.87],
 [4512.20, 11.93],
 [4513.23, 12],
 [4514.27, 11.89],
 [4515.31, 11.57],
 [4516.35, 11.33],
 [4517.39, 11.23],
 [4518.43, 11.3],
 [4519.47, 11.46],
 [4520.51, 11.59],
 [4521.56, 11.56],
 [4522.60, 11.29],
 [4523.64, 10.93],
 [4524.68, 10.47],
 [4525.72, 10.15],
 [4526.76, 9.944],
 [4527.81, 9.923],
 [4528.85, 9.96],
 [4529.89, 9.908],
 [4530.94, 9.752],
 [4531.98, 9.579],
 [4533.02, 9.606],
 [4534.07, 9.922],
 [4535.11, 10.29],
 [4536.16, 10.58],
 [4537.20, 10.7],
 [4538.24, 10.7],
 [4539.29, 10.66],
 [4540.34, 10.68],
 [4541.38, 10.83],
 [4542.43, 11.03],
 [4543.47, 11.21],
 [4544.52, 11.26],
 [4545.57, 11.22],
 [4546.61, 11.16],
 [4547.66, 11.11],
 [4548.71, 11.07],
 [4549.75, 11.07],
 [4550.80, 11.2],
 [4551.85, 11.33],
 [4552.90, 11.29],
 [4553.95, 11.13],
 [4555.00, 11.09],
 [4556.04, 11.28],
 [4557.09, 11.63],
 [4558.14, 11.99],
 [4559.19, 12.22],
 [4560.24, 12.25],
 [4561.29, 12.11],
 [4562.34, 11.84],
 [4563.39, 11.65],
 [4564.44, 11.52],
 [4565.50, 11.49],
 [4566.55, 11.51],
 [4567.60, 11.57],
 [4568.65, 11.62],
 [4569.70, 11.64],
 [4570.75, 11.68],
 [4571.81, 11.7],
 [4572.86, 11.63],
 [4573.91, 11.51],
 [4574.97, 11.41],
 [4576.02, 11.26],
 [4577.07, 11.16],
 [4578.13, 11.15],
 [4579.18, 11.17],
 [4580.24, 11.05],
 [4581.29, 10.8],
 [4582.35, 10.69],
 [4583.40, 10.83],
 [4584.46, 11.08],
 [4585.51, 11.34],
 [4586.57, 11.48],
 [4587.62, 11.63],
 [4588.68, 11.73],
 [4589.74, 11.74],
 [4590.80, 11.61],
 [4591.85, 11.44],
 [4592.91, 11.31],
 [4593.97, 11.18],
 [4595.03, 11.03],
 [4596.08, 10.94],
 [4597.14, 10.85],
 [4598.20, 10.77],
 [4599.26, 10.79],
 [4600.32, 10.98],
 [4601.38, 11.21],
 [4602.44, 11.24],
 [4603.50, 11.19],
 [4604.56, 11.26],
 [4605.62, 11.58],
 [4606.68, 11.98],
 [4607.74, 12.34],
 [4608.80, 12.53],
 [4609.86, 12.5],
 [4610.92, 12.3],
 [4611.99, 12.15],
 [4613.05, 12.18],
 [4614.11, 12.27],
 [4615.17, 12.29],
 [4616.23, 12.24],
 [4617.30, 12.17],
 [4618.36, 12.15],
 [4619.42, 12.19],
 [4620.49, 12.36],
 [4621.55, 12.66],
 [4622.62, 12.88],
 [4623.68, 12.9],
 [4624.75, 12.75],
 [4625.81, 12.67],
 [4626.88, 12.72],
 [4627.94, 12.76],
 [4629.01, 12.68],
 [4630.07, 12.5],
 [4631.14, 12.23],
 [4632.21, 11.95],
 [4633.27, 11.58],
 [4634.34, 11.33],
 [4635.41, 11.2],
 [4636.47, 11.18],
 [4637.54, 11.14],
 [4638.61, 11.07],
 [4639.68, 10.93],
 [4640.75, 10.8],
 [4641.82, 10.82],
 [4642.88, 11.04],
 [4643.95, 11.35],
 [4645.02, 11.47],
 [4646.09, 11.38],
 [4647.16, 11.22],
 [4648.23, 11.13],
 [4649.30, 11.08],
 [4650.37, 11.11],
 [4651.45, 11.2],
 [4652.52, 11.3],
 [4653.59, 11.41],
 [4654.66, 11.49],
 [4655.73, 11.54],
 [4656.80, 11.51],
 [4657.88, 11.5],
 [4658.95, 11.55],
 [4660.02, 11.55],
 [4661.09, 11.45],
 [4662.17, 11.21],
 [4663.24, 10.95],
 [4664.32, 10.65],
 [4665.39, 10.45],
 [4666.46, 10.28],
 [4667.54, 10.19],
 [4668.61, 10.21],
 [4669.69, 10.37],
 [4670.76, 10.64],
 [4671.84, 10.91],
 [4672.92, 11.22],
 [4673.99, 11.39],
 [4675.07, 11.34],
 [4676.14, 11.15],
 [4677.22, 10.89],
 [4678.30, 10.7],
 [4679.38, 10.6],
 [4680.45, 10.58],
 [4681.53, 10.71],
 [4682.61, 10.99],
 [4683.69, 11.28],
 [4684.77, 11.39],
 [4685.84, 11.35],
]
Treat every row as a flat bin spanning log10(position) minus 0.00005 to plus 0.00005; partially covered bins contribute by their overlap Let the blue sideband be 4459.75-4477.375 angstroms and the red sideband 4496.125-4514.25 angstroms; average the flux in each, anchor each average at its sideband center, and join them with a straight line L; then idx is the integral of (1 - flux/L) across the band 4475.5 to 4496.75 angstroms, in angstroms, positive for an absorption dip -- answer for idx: -0.5 angstroms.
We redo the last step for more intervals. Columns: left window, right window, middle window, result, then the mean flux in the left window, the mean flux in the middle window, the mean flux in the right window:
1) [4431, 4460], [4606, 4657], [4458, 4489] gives -1.16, 10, 10.7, 11.8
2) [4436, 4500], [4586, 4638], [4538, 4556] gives 0.32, 10.6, 11.1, 11.9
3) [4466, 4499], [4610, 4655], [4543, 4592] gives 0.21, 11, 11.4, 11.8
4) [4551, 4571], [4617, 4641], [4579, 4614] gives 1.21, 11.6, 11.4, 12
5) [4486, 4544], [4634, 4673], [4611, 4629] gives -2.29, 11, 12.5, 11.1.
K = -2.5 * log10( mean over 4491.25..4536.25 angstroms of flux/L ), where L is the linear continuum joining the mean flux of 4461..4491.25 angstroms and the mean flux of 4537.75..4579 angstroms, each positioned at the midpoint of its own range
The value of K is 0.008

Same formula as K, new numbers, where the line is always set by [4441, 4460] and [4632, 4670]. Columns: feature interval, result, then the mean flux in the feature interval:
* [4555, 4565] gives -0.11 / 11.8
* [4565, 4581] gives -0.07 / 11.4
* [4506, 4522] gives -0.12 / 11.7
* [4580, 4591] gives -0.04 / 11.3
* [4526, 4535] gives 0.08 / 9.85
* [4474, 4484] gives -0.09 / 11.2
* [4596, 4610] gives -0.05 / 11.4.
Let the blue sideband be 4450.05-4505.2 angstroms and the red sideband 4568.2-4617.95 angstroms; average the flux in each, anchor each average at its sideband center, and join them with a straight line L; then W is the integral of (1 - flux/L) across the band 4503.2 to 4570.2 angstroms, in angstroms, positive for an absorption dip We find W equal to -0.5 angstroms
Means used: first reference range 10.7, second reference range 11.5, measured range 11.2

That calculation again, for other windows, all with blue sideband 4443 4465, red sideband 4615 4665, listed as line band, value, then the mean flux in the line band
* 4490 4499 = -0.4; 10.9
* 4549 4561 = -0.6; 11.5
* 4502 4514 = -1.4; 11.8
